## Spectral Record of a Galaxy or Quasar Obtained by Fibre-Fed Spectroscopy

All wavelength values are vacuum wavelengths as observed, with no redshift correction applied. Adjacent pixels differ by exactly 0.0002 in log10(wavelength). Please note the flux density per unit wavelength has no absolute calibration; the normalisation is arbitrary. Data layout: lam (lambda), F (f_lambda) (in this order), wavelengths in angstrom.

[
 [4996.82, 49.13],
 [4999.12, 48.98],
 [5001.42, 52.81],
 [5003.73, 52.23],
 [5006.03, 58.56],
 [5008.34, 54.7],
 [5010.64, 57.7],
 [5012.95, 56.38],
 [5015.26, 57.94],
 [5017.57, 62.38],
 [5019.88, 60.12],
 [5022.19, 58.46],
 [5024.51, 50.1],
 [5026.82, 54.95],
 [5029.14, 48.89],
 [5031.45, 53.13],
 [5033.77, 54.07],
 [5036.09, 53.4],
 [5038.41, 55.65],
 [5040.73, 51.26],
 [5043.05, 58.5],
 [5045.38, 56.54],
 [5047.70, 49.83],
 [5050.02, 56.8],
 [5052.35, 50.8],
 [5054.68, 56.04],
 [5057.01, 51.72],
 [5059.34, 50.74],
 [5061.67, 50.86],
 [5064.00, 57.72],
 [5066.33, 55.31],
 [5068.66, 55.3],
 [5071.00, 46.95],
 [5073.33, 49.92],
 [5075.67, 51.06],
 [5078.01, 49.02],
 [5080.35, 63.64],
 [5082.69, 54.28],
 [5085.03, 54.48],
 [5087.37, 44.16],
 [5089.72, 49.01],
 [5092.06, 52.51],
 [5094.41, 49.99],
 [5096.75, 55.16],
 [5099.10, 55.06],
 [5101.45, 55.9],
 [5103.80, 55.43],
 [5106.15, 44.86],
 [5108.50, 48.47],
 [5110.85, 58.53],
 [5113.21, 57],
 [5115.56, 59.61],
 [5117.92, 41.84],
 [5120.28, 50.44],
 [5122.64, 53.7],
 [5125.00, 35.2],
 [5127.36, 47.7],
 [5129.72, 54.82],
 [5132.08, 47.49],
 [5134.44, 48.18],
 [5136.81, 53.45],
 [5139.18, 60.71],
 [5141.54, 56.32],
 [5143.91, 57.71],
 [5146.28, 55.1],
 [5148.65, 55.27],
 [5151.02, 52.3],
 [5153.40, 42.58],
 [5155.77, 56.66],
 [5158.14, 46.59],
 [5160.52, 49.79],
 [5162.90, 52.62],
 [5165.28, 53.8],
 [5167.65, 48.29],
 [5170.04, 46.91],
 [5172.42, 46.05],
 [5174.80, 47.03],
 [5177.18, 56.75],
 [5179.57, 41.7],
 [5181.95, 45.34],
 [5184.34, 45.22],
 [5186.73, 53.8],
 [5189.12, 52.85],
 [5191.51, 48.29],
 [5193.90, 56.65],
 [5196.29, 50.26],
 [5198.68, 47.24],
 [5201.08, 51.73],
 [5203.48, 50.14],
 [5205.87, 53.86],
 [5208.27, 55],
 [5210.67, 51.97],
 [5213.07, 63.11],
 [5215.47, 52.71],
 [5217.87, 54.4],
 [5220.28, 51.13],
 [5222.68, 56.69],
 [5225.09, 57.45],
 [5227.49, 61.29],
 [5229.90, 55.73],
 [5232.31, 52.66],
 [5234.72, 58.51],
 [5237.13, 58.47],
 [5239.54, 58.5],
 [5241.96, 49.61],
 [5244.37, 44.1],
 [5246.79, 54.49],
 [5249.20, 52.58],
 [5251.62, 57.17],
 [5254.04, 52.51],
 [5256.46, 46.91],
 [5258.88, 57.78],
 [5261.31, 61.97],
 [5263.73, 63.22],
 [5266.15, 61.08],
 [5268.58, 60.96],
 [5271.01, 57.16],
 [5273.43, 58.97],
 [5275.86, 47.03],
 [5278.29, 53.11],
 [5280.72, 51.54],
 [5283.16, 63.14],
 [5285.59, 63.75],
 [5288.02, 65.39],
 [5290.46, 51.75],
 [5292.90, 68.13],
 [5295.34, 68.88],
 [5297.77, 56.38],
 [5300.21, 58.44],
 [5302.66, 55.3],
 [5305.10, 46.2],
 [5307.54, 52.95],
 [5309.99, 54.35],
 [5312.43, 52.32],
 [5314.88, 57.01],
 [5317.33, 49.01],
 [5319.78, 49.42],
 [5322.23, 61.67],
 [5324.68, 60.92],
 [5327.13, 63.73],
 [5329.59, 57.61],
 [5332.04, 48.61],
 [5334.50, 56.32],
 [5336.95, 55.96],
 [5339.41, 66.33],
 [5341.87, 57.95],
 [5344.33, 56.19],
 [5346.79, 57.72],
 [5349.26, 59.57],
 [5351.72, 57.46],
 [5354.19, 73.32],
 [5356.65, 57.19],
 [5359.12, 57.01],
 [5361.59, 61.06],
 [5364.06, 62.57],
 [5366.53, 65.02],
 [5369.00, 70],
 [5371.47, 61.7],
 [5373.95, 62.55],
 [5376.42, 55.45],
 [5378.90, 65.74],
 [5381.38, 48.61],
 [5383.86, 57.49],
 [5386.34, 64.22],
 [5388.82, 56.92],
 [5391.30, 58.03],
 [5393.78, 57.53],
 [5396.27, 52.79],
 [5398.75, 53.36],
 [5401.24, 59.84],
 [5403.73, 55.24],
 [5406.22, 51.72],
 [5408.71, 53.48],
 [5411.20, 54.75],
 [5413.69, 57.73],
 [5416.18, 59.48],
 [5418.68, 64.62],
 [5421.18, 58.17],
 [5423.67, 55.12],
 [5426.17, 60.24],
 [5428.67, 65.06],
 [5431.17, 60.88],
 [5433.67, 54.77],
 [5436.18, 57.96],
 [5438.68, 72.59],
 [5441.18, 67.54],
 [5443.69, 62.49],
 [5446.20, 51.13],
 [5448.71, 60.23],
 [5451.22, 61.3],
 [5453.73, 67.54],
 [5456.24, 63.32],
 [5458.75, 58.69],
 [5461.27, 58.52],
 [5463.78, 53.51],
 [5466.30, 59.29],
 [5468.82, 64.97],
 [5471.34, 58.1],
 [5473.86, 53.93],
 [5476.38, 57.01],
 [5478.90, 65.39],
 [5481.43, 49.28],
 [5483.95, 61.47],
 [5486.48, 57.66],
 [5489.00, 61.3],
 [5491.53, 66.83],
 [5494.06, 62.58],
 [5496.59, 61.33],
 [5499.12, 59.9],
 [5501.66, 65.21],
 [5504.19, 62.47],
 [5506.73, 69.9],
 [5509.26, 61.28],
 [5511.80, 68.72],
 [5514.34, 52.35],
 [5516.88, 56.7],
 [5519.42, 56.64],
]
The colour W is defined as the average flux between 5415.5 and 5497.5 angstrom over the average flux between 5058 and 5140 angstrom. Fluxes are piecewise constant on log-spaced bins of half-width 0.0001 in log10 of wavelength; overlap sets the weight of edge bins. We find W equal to 1.16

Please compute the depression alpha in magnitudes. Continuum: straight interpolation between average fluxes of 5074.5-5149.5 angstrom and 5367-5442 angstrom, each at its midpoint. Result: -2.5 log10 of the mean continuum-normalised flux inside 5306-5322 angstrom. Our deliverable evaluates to 0.08 mag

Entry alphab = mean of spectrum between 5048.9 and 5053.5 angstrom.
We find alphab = 53.7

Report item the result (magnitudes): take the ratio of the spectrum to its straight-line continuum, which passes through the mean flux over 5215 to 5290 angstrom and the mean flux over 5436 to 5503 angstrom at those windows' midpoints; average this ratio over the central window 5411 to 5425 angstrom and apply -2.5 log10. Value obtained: 0.02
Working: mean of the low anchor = 56.1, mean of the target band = 58.6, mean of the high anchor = 60.8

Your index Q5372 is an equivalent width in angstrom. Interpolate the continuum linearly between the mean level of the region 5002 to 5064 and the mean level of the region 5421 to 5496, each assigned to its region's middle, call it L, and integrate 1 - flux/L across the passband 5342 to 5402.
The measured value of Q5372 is -0.5 angstrom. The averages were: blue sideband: 54.7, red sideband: 60.3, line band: 59.6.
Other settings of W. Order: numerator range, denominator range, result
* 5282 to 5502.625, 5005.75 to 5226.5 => 1.12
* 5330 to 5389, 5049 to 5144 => 1.14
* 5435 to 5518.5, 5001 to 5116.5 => 1.13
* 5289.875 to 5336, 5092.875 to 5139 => 1.10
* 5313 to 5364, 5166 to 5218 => 1.15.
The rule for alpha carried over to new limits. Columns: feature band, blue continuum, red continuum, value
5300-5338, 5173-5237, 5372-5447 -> 0.02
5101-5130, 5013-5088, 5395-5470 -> 0.08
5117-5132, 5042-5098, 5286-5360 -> 0.14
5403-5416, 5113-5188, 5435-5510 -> 0.08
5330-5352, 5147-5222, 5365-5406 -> 0.00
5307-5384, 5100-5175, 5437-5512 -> -0.02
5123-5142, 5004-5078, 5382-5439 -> 0.10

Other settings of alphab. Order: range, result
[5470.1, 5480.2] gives 58.6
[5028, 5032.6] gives 51.1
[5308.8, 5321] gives 52.4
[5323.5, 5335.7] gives 57.4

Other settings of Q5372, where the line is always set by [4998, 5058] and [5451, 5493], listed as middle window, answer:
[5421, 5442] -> -0.71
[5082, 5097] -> 1.18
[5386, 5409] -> 1.12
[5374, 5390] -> 0.11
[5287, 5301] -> -0.91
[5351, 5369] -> -1.25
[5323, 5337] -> 0.19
